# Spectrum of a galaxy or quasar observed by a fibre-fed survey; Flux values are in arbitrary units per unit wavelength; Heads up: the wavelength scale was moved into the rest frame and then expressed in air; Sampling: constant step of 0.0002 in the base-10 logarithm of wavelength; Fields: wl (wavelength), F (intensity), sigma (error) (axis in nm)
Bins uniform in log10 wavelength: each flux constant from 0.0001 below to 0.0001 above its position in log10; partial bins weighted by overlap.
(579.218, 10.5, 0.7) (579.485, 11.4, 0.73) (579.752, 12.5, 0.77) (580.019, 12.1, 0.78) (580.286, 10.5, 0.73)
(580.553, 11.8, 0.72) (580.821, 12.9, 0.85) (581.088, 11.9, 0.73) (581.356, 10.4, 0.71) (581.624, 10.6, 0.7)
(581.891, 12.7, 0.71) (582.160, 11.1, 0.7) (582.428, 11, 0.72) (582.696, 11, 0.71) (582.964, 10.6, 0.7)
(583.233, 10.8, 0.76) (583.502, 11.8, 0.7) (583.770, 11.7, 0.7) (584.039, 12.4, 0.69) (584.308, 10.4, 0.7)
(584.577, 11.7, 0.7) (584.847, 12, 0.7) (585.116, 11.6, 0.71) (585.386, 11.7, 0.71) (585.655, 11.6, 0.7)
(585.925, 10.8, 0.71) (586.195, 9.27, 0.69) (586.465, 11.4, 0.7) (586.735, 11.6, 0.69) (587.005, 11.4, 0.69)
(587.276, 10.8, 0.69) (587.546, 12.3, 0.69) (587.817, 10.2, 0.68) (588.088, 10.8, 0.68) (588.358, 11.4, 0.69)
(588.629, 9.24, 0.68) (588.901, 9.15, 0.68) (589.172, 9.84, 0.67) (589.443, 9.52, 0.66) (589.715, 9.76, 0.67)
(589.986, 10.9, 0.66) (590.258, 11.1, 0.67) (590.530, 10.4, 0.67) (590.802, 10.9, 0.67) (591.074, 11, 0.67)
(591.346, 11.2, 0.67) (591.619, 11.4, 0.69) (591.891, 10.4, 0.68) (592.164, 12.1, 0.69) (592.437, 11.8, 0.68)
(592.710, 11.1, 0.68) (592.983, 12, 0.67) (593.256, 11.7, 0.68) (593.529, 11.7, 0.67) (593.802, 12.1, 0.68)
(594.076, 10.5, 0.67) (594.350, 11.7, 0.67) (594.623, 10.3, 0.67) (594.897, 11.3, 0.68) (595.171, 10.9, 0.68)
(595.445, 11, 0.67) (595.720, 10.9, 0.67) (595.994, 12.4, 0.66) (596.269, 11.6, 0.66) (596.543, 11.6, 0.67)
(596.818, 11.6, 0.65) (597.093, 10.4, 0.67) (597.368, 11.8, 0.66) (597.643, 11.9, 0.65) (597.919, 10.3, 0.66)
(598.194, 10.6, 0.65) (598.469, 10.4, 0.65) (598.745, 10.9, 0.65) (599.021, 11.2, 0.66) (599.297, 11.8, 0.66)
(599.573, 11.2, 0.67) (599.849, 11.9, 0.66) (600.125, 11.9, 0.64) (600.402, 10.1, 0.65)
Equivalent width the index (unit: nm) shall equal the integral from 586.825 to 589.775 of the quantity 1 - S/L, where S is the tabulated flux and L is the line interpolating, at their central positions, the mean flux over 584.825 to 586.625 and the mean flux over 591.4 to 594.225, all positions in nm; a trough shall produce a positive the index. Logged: 0.217 nm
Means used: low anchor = 11.2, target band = 10.4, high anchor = 11.5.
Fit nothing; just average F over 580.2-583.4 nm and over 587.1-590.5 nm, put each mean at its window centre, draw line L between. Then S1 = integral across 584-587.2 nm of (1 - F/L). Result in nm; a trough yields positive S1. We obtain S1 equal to -0.14 nm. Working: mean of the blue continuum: 11.3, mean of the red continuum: 10.4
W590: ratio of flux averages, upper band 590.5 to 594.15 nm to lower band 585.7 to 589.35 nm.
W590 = 1.1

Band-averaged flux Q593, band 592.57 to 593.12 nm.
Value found 11.6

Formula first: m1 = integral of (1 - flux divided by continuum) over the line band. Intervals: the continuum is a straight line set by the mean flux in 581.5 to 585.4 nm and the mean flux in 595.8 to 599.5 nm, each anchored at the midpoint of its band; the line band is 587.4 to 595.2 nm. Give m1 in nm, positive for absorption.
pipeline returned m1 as 0.28 nm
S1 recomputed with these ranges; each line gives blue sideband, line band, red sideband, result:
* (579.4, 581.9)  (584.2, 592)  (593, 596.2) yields 0.45 nm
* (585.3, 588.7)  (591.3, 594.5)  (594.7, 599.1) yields -0.11 nm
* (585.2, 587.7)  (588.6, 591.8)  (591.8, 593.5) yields 0.28 nm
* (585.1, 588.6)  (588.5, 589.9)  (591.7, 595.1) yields 0.20 nm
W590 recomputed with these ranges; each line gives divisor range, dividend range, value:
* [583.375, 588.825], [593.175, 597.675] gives 1.02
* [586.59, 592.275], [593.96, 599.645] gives 1.04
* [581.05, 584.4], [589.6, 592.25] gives 0.97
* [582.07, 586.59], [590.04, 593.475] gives 1.00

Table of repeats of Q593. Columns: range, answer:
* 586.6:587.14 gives 11.5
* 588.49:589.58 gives 9.44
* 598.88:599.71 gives 11.4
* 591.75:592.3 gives 11.3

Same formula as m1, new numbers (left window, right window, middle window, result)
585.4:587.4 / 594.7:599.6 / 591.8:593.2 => -0.05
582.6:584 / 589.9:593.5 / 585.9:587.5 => 0.04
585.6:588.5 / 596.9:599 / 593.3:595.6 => -0.05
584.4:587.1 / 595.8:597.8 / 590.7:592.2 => 0.04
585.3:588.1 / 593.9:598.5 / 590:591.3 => 0.03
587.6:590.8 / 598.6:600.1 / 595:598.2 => -0.04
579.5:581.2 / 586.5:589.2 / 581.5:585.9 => -0.01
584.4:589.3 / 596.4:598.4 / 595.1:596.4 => -0.03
